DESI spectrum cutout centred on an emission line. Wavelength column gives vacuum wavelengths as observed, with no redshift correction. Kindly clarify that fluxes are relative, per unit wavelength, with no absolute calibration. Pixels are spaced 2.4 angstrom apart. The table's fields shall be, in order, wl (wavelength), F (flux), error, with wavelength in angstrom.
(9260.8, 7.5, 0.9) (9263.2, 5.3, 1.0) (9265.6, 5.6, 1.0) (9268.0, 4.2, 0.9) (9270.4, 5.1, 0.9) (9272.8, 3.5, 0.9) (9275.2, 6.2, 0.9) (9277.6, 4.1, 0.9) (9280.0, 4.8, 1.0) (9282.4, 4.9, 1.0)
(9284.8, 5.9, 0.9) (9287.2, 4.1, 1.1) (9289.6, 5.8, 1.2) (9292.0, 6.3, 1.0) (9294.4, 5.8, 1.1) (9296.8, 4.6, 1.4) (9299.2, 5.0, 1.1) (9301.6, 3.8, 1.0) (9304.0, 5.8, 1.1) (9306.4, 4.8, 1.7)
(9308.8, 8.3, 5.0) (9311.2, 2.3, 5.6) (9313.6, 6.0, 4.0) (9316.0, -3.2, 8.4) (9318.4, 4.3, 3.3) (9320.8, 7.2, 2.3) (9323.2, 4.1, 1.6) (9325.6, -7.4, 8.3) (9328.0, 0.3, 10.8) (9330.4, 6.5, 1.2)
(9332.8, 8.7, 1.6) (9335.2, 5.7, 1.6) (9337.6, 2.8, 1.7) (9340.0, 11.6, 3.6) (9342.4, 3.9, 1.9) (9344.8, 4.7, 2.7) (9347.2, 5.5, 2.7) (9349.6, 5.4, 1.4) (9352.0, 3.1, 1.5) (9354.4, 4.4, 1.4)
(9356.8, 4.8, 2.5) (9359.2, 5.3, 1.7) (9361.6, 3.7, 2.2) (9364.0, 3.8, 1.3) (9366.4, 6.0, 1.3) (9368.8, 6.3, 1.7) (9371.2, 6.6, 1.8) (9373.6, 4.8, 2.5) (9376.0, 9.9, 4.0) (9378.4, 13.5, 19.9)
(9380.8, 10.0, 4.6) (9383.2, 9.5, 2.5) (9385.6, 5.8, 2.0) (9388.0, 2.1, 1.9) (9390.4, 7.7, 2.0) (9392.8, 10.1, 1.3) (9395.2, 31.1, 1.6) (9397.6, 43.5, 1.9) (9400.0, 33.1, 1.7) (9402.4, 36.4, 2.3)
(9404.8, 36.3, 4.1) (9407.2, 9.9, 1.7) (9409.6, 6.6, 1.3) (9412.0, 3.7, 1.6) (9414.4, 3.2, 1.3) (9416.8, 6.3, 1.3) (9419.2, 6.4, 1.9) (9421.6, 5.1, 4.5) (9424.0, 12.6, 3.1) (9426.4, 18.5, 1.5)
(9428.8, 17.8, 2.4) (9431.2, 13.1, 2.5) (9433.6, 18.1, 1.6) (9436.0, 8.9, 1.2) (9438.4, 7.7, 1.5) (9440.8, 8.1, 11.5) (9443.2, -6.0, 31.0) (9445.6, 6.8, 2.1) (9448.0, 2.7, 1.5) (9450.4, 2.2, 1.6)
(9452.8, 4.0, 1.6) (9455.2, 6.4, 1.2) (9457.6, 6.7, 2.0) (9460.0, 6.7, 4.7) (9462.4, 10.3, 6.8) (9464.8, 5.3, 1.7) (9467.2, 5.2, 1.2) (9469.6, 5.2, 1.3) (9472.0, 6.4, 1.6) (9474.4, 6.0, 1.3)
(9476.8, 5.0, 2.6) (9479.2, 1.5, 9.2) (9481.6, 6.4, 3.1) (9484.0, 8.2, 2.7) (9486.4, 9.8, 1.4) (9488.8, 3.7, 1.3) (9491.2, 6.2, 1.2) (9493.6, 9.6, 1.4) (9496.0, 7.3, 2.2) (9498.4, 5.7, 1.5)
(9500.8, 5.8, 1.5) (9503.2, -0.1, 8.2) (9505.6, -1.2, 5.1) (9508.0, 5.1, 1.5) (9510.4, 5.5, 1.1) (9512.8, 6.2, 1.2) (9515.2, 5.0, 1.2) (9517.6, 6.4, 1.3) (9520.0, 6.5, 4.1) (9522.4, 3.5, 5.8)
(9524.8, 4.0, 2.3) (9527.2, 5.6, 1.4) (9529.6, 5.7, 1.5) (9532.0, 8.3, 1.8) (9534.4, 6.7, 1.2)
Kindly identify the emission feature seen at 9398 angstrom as H-alpha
